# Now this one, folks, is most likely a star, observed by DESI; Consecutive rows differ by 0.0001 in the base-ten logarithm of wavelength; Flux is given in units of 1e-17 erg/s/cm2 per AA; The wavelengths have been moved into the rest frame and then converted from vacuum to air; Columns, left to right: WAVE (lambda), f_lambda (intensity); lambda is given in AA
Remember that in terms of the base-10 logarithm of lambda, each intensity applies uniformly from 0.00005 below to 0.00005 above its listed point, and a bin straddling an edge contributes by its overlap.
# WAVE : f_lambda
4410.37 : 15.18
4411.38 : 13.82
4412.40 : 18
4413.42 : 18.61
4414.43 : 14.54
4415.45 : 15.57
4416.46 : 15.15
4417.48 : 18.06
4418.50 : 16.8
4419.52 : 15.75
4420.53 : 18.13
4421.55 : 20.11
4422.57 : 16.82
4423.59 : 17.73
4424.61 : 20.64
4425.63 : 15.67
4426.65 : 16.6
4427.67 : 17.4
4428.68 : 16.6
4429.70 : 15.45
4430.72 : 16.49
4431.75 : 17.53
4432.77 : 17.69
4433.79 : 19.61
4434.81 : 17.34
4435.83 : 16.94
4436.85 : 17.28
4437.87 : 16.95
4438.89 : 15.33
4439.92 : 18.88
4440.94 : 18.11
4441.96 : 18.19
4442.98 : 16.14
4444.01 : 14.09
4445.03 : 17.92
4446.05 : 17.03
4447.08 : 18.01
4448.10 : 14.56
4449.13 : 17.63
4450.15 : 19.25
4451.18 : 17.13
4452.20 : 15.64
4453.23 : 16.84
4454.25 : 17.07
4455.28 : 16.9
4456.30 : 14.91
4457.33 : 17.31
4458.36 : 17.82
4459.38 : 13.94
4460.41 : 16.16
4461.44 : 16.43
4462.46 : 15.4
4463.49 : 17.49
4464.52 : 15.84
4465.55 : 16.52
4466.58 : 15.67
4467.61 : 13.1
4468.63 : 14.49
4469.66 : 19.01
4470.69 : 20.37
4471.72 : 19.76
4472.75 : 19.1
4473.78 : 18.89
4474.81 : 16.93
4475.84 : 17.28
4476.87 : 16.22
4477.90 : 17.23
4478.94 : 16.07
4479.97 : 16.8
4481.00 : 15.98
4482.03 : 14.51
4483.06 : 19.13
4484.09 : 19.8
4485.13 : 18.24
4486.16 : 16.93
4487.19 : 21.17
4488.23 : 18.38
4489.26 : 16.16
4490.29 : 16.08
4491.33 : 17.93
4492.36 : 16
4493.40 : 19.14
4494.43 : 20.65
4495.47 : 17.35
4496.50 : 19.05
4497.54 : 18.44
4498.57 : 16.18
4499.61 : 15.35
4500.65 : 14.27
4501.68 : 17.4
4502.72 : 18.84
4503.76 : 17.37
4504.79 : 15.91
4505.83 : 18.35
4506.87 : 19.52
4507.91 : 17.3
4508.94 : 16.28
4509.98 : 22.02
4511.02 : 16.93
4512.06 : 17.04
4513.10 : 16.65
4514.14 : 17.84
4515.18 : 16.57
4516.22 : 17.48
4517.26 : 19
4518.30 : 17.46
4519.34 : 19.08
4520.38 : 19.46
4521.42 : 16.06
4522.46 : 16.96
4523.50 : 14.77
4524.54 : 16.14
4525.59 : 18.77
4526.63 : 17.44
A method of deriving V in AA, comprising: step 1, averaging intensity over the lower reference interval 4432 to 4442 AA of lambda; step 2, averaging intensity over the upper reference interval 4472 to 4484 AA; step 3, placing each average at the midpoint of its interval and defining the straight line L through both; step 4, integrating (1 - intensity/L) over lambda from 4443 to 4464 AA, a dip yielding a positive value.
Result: 1.1 AA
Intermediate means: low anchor 17.6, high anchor 17.3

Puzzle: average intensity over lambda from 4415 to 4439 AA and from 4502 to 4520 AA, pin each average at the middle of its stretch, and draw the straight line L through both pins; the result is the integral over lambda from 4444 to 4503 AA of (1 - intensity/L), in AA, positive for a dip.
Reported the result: 1.50 AA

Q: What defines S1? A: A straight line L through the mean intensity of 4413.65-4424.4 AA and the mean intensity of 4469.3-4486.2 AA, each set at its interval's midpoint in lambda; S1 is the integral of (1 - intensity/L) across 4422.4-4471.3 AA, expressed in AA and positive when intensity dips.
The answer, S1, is 1.41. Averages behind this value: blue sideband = 17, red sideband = 17.8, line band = 16.9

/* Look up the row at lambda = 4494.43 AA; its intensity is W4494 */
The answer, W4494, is 20.65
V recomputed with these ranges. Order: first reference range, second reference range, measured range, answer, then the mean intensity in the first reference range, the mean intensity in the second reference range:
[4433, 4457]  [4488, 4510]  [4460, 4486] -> 0.4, 17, 17.5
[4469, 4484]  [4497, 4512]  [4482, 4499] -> -0.5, 17.7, 17.4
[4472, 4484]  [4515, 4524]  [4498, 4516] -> 0.1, 17.3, 17.5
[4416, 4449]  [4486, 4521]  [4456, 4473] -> 0.8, 17.2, 17.8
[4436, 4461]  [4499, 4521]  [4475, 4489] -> -0.2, 16.8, 17.6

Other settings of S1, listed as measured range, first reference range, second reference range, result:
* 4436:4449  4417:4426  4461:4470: 0.0 AA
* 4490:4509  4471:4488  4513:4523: 0.3 AA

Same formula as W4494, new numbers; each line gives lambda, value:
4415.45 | 15.57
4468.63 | 14.49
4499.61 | 15.35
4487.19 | 21.17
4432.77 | 17.69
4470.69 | 20.37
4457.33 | 17.31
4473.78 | 18.89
